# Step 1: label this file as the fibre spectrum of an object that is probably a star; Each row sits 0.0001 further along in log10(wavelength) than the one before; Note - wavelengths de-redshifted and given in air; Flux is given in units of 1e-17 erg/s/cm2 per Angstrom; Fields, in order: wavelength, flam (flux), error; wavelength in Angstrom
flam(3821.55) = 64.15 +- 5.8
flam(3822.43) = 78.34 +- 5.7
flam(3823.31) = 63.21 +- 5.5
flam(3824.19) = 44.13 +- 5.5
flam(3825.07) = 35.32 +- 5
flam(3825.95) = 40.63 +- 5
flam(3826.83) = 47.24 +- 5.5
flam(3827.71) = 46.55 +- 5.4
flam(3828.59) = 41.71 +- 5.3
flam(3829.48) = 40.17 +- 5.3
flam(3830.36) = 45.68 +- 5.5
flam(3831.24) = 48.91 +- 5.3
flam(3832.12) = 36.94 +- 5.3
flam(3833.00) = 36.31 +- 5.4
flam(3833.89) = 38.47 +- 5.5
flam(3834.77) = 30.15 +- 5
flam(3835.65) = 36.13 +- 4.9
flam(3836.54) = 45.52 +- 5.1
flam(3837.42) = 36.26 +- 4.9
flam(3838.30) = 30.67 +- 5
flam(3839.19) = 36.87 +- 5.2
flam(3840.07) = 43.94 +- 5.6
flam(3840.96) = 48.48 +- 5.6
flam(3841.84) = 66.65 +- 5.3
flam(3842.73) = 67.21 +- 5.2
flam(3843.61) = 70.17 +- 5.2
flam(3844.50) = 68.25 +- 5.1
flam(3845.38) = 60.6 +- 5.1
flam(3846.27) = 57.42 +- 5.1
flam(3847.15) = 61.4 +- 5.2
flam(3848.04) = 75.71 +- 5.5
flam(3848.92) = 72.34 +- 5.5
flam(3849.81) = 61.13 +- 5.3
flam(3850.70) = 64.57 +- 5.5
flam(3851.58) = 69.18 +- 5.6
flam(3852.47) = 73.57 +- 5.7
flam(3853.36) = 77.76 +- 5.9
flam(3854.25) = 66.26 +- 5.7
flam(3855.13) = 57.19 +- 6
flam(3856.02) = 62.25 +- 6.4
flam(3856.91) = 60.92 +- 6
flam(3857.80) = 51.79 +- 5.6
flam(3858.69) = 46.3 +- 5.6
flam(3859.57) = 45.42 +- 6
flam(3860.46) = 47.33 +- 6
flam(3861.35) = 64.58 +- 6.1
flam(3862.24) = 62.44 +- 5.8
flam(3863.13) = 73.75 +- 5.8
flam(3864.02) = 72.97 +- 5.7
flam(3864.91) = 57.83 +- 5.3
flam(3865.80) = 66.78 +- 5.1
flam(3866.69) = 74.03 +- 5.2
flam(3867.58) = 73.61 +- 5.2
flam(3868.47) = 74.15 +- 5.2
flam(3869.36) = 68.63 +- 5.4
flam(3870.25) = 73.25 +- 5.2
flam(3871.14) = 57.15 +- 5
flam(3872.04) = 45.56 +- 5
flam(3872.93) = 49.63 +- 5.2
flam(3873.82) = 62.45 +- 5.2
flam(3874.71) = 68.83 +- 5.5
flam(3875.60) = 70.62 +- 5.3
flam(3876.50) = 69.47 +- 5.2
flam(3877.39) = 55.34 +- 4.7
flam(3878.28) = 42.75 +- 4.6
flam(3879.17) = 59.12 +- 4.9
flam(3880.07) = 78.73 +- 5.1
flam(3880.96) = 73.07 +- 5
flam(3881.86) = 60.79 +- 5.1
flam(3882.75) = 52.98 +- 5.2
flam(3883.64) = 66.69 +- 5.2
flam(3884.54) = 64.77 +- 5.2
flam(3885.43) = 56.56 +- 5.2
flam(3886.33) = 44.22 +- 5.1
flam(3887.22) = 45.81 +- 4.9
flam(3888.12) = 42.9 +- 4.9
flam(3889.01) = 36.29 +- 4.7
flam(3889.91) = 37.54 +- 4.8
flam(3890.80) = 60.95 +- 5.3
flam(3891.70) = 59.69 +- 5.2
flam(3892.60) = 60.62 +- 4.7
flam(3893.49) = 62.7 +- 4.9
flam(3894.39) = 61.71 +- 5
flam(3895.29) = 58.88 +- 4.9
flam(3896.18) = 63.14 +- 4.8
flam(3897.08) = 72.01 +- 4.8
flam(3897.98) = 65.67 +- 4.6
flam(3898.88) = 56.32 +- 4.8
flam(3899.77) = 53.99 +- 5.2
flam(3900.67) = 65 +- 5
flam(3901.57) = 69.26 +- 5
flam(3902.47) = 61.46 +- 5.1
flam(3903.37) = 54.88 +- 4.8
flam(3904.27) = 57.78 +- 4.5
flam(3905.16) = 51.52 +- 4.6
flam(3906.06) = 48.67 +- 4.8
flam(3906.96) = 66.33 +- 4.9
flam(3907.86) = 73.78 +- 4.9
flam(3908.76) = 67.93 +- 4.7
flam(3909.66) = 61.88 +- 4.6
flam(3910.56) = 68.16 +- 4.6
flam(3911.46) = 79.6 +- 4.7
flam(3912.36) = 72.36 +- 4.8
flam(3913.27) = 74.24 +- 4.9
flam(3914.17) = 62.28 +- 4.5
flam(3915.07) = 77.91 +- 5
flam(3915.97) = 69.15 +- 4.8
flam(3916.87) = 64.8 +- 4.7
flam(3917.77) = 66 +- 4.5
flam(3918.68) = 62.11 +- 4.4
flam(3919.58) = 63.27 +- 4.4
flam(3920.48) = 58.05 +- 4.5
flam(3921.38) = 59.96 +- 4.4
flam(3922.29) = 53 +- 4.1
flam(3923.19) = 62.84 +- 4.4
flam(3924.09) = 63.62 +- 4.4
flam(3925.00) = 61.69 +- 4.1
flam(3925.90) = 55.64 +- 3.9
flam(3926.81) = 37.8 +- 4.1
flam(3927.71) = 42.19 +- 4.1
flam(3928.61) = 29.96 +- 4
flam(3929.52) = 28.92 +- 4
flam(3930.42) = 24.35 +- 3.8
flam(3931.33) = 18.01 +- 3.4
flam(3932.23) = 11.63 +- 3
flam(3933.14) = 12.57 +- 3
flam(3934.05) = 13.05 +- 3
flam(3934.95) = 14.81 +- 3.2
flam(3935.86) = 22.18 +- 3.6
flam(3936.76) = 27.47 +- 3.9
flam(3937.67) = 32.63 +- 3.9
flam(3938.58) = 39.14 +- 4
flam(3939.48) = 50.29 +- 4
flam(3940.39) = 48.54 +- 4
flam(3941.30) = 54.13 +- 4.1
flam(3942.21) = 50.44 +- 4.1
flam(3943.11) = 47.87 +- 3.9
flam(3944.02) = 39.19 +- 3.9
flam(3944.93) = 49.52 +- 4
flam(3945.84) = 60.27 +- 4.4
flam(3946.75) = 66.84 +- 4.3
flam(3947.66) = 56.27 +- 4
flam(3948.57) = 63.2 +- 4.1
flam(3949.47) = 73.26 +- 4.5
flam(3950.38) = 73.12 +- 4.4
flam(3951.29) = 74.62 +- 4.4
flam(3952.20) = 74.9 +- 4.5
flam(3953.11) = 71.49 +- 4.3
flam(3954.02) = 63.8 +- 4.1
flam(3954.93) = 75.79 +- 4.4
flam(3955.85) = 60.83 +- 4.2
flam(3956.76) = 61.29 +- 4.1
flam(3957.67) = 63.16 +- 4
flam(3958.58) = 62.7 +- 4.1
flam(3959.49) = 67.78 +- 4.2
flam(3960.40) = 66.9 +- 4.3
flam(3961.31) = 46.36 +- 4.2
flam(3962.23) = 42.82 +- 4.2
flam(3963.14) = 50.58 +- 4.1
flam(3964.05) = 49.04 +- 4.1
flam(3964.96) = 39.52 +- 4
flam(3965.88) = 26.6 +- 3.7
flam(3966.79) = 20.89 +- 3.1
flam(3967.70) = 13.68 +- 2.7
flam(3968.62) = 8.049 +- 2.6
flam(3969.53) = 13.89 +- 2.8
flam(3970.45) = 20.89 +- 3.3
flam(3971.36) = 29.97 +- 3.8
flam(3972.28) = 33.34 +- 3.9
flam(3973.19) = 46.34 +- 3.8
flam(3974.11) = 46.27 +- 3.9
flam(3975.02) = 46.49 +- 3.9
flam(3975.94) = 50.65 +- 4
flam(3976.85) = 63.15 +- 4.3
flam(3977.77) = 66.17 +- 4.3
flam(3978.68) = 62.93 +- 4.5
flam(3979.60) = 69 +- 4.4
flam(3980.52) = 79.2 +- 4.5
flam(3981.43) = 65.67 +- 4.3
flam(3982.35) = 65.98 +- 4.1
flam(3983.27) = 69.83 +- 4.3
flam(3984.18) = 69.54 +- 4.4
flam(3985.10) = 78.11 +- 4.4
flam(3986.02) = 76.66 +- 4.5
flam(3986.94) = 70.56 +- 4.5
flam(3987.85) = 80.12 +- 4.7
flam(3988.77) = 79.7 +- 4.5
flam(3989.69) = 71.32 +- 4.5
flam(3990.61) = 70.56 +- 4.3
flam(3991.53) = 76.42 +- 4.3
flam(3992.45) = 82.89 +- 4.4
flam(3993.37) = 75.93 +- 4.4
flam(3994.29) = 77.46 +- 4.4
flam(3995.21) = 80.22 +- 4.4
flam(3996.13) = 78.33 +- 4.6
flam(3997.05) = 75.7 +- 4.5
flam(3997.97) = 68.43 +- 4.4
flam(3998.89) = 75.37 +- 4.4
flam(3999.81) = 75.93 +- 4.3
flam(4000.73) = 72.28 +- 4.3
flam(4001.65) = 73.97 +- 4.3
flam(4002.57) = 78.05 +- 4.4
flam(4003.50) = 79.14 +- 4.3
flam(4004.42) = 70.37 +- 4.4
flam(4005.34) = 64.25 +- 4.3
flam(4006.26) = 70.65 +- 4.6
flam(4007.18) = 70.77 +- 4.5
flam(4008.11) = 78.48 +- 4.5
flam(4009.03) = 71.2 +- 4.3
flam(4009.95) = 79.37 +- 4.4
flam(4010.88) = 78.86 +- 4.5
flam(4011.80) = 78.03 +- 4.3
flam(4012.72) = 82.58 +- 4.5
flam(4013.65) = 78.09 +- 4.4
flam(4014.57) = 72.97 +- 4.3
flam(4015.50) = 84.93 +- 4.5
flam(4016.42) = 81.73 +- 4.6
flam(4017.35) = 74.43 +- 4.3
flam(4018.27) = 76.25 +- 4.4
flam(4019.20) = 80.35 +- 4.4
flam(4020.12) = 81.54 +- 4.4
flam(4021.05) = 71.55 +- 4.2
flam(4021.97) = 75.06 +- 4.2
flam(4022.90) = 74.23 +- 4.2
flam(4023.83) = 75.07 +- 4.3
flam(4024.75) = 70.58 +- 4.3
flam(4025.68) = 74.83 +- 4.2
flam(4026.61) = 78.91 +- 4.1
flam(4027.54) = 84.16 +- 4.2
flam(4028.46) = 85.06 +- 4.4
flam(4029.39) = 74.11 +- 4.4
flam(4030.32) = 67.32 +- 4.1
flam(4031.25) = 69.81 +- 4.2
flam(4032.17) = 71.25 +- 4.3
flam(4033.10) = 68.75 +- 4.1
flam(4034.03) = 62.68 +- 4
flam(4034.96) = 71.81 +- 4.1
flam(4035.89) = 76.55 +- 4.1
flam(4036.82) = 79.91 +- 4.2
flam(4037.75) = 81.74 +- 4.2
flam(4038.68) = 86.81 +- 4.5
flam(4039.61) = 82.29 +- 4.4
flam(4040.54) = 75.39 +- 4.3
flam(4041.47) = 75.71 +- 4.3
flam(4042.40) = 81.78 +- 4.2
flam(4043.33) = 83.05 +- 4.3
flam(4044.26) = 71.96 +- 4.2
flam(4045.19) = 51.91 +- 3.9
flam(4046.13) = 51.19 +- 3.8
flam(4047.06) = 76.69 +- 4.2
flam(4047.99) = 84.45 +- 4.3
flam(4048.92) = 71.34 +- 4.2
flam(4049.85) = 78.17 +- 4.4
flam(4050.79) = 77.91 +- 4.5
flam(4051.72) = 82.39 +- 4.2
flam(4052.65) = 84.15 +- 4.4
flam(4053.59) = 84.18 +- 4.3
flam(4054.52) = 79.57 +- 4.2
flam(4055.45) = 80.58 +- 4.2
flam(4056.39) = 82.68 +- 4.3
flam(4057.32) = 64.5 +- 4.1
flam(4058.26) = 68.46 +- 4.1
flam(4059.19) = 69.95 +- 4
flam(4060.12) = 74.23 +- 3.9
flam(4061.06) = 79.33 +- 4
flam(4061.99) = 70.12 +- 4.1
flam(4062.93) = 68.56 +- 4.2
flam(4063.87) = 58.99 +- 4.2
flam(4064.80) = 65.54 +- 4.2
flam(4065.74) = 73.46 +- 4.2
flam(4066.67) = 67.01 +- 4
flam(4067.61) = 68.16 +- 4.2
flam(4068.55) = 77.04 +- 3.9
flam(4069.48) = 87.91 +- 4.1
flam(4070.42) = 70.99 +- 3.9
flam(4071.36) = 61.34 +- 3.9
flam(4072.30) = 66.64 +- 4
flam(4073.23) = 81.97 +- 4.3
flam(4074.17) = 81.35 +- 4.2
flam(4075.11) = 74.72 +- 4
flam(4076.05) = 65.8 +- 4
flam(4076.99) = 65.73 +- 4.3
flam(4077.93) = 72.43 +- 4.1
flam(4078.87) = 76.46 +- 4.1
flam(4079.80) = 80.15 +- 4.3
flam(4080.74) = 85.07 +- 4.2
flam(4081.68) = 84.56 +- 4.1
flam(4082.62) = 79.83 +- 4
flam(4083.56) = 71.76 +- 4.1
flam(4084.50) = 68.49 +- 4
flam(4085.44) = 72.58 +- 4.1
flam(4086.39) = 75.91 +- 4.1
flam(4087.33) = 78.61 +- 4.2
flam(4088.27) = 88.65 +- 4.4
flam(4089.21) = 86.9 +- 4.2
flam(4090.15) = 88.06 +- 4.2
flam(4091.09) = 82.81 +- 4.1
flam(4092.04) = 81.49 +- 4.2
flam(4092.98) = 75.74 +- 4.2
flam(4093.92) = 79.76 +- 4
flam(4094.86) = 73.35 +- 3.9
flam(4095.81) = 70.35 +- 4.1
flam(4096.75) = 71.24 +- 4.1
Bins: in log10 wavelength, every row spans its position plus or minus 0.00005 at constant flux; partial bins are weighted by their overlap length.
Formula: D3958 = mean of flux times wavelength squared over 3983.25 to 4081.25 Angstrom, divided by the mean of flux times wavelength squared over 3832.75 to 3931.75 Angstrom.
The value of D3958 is 1.38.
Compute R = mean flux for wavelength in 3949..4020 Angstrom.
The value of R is 64.8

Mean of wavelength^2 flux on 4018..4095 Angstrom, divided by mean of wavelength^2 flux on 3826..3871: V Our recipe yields 1.5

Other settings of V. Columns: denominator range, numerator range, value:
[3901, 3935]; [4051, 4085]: 1.50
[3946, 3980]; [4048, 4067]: 1.50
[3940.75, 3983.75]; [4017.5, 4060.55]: 1.47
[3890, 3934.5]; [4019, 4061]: 1.44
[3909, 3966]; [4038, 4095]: 1.52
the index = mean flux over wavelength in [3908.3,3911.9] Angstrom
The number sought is 69.4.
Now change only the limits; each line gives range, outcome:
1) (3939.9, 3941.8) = 51.1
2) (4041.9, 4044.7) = 79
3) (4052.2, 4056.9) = 82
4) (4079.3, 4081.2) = 82.9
